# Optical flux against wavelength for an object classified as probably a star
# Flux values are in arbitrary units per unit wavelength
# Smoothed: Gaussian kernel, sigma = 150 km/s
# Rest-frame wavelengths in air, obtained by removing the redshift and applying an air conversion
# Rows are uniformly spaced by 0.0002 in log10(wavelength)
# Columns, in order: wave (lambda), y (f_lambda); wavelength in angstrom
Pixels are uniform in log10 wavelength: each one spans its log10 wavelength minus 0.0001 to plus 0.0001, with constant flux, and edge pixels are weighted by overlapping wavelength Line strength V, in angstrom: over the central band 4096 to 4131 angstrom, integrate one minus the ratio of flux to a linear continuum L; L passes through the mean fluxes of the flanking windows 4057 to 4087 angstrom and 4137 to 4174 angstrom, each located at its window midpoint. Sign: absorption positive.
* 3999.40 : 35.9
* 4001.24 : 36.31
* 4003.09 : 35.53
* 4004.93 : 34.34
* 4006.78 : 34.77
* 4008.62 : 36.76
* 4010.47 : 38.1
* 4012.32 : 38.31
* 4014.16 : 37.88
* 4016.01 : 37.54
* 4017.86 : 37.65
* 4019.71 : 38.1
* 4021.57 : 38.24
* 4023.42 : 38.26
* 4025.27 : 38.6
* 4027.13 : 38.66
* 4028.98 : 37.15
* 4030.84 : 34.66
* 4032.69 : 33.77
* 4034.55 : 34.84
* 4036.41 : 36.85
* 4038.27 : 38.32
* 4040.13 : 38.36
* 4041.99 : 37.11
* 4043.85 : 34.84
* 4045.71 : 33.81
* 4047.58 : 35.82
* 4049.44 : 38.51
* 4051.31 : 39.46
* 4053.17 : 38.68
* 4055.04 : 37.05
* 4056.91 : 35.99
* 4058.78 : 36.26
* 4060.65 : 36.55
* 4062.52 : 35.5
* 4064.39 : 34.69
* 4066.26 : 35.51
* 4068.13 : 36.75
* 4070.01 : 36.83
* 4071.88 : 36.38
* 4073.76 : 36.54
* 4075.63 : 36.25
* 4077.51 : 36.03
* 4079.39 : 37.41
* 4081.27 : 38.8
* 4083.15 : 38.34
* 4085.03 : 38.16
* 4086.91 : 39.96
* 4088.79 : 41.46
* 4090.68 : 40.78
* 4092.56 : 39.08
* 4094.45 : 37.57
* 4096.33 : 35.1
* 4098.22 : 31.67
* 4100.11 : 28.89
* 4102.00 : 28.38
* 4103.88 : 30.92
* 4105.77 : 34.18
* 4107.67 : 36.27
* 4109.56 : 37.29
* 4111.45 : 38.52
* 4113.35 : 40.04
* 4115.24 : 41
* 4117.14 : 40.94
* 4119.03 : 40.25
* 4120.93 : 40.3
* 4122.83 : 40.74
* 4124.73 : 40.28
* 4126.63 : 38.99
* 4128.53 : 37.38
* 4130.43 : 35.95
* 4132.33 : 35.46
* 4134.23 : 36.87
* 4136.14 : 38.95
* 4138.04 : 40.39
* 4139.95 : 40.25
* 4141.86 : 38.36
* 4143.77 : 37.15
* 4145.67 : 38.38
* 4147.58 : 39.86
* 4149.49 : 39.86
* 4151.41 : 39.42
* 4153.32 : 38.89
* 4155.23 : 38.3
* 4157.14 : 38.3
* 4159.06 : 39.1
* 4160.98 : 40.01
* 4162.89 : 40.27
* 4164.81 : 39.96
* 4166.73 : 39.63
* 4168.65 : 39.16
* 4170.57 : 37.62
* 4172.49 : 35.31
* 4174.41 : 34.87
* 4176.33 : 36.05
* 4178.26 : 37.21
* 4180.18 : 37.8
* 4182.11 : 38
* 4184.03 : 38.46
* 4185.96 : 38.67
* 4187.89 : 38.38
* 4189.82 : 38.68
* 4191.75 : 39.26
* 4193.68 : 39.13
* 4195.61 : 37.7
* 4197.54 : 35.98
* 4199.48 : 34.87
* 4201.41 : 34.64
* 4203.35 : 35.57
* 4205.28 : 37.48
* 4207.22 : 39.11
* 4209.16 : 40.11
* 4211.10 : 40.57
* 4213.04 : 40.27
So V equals 1.03 angstrom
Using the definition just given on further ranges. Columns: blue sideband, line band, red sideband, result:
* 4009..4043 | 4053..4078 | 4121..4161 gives 1.0 angstrom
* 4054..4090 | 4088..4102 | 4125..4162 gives 0.7 angstrom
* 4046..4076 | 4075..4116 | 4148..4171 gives 1.0 angstrom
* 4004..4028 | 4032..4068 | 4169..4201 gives 1.0 angstrom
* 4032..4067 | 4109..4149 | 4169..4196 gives -1.9 angstrom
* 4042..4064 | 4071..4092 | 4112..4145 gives -0.4 angstrom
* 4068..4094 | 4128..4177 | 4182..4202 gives -0.7 angstrom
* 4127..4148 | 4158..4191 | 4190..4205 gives -0.8 angstrom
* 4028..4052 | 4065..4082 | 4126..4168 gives 0.2 angstrom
